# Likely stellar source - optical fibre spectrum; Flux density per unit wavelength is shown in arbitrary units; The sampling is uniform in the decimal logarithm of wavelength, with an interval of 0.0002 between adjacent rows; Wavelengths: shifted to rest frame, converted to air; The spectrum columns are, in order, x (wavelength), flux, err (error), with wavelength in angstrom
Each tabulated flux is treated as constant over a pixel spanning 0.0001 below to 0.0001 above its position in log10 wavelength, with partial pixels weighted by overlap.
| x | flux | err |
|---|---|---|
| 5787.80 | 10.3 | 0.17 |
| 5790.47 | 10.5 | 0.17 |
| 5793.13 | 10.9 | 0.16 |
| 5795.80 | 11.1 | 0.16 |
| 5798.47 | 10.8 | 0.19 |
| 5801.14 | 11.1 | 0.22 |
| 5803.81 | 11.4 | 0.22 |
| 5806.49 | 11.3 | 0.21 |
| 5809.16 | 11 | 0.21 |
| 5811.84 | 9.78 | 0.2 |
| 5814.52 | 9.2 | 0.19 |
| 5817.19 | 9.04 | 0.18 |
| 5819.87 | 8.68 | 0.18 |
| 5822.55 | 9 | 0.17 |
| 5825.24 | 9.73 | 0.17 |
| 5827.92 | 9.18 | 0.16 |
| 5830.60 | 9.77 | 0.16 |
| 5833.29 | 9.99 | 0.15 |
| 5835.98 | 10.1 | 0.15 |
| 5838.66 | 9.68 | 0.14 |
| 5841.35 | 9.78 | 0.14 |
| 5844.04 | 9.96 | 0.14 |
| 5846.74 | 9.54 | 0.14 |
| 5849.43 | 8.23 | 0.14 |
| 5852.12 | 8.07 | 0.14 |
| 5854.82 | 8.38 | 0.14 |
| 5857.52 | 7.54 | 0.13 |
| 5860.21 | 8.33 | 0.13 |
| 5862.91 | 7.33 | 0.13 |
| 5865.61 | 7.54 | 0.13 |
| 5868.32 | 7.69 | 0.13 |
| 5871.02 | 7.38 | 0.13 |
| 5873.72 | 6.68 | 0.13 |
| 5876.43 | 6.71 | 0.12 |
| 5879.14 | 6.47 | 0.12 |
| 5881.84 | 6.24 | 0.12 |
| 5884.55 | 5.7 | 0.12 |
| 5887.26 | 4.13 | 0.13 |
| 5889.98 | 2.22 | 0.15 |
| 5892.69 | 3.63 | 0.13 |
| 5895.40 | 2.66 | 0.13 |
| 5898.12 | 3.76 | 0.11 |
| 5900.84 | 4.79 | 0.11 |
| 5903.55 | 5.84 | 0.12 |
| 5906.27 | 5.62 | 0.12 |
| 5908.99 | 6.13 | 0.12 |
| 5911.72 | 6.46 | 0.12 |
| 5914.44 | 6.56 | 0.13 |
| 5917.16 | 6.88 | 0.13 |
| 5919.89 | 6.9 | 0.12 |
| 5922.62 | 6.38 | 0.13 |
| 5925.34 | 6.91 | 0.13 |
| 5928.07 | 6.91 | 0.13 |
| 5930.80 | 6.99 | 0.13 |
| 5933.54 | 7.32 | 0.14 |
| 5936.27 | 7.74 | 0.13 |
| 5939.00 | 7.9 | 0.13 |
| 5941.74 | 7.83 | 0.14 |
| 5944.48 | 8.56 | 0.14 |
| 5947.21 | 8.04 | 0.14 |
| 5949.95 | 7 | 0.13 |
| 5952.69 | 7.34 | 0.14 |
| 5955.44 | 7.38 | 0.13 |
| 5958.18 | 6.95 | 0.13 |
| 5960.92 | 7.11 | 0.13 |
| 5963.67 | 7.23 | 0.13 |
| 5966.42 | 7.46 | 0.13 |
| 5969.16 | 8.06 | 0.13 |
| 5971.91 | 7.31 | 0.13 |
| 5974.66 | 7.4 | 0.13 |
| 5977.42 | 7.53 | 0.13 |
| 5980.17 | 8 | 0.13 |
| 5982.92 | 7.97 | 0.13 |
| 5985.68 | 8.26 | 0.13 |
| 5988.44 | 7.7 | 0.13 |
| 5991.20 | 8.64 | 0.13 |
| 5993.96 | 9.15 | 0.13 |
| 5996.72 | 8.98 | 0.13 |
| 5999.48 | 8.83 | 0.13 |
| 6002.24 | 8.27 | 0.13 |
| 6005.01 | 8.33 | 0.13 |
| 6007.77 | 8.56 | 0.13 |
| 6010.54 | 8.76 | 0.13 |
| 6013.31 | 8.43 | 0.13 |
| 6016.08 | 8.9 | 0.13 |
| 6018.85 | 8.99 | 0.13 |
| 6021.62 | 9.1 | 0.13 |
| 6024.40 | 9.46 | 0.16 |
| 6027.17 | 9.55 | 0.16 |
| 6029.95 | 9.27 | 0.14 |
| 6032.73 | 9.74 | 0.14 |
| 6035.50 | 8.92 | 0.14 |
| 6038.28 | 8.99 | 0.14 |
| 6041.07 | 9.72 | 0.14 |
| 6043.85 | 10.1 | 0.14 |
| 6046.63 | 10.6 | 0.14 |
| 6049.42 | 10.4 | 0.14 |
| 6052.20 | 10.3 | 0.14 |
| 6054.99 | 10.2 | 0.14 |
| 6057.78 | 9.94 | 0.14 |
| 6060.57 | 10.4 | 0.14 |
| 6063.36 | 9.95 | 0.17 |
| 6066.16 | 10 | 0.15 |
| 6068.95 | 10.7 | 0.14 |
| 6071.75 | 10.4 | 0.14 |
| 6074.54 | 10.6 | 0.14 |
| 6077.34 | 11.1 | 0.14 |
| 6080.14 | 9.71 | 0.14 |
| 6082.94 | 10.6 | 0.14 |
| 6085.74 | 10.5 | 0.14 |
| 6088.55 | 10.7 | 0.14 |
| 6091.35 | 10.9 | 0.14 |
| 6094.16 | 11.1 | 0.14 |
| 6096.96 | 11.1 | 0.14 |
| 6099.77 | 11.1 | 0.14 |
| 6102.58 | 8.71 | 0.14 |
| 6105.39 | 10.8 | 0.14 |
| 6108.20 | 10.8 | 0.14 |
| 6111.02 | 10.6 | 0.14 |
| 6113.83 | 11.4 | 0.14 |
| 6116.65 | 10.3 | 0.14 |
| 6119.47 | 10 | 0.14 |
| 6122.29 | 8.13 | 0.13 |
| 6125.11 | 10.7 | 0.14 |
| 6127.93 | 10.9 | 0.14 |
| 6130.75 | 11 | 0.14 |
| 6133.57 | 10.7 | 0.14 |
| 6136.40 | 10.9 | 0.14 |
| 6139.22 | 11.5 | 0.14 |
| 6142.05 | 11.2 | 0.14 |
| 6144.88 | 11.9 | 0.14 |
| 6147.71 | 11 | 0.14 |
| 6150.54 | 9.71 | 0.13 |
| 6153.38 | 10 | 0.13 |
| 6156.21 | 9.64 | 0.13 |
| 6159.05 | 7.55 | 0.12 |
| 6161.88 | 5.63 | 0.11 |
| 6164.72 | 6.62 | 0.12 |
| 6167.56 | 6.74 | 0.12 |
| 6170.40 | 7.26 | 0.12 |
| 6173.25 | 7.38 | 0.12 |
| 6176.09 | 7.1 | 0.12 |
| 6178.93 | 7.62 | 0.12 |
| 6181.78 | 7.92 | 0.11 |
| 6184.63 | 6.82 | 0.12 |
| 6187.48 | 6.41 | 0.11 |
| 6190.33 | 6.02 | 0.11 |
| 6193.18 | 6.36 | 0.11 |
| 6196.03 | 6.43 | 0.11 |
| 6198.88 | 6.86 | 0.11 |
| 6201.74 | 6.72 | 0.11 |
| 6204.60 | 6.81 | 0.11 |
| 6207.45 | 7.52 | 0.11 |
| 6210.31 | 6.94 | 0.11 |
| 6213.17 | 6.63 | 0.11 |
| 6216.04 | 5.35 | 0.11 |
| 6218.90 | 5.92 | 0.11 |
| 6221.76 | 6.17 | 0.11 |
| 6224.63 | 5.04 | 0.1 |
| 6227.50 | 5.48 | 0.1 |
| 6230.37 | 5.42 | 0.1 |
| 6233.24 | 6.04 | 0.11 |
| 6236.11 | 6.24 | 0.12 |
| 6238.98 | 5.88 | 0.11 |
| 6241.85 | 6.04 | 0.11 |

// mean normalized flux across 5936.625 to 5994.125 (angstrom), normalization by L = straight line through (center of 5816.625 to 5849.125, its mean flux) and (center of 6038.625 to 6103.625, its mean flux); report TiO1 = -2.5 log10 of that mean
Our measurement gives 0.28 mag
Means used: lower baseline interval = 9.51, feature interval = 7.72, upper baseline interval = 10.4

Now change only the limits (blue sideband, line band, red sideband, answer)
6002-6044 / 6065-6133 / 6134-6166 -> -0.119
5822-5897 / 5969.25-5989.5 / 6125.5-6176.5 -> 0.069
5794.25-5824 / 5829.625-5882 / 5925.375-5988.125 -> 0.135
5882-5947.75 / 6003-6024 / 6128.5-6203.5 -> -0.247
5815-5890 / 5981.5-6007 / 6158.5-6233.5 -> -0.139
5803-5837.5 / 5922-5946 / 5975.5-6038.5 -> 0.224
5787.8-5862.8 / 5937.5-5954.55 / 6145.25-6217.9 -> 0.148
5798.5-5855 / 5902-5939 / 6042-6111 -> 0.433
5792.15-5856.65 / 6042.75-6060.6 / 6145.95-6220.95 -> -0.244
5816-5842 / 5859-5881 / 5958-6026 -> 0.259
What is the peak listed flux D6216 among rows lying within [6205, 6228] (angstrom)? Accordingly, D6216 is 7.52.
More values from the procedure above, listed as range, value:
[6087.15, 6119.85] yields 11.4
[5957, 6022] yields 9.15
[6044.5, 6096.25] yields 11.1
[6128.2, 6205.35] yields 11.9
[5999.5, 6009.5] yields 8.56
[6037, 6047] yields 10.6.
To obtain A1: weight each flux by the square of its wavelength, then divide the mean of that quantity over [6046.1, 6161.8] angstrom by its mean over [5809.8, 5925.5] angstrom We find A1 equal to 1.53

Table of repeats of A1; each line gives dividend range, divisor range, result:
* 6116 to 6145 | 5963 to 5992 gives 1.44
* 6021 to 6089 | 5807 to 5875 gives 1.21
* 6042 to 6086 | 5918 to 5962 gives 1.47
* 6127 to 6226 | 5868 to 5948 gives 1.39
